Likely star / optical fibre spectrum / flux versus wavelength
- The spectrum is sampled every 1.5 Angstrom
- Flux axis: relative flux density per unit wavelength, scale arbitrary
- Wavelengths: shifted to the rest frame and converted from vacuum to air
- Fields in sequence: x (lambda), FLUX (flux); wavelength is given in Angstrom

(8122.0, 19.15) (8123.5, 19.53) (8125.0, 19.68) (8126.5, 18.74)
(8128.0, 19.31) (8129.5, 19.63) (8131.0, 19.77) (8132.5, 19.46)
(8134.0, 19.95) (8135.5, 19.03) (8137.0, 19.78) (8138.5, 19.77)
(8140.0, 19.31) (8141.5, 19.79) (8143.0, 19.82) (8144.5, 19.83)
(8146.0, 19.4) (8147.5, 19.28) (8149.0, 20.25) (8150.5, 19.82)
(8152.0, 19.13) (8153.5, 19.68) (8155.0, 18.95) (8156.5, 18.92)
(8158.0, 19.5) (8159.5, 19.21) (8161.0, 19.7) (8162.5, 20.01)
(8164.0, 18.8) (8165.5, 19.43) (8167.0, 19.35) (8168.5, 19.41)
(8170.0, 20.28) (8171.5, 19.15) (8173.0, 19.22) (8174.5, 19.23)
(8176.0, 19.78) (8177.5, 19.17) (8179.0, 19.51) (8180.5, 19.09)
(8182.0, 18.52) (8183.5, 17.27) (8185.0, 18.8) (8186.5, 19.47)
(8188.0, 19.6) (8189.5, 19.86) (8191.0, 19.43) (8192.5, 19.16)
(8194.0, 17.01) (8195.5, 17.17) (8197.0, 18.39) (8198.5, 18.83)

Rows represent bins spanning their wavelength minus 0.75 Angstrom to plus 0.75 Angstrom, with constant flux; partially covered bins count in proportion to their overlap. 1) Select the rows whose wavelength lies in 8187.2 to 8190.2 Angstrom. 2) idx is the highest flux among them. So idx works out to 19.86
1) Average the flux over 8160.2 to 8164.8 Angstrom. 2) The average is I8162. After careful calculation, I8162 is 19.5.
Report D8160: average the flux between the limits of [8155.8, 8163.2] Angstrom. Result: 19.5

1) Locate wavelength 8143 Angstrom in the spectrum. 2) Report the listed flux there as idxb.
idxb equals 19.82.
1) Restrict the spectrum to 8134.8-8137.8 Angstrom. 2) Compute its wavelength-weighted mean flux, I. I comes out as 19.4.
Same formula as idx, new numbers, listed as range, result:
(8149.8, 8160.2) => 19.82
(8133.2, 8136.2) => 19.95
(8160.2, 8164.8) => 20.01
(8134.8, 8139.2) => 19.78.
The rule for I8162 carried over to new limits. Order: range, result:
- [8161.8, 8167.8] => 19.4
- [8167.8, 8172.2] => 19.6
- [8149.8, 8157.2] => 19.3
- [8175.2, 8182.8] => 19.2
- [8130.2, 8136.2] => 19.6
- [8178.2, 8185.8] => 18.6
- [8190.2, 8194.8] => 18.5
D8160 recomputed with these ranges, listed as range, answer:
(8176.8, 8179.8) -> 19.3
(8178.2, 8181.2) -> 19.3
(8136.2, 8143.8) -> 19.7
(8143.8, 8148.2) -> 19.5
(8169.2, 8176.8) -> 19.5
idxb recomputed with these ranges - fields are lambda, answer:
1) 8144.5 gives 19.83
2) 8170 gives 20.28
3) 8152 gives 19.13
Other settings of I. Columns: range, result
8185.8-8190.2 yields 19.6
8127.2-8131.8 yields 19.6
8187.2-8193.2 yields 19.5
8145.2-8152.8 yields 19.6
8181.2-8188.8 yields 18.7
